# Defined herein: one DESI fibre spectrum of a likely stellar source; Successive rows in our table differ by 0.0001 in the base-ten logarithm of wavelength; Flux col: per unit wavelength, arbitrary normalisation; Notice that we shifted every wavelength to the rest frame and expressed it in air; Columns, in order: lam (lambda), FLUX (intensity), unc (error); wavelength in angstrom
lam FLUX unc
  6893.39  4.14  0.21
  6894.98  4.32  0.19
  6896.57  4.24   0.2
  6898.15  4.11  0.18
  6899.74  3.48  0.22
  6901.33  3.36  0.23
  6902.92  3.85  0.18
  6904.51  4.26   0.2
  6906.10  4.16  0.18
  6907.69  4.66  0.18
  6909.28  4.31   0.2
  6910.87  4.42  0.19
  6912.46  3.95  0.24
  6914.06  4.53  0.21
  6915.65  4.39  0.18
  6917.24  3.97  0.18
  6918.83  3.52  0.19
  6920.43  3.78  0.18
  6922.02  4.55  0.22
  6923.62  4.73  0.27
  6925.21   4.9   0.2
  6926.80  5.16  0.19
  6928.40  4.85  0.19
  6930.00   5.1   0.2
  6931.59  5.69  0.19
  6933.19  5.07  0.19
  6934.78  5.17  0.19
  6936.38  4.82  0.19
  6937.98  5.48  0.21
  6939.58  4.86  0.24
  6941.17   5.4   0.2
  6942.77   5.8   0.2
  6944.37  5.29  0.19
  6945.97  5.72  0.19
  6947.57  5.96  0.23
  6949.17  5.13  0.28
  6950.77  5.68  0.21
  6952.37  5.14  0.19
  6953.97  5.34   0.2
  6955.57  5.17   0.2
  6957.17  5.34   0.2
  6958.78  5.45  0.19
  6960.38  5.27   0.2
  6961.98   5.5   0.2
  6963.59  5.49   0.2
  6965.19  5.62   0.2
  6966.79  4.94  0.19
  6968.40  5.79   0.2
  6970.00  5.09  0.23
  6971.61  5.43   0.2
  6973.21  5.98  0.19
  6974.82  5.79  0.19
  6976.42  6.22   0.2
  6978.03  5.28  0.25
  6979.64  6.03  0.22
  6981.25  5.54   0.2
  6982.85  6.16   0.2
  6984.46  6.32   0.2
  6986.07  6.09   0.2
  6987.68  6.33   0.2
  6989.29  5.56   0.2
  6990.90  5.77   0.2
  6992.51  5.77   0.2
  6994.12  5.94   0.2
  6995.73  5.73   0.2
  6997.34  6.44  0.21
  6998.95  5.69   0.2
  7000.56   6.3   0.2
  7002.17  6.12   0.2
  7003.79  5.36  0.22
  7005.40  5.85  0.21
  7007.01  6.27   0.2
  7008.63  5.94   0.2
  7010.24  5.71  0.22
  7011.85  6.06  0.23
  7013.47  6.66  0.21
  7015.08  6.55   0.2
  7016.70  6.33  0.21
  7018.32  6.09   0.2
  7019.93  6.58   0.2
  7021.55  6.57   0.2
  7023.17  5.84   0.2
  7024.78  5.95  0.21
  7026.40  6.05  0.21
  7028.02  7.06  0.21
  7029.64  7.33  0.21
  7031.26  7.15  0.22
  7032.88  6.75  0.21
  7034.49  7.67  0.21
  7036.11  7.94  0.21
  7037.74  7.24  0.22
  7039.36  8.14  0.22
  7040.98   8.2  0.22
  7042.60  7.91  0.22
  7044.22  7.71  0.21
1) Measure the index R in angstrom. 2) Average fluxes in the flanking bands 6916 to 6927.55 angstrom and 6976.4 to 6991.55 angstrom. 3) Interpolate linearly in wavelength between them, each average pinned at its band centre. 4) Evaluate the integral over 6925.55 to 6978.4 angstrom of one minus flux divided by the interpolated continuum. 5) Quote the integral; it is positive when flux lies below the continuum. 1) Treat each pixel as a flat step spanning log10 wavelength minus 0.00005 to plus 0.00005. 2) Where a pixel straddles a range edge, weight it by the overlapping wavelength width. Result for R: -3.0 angstrom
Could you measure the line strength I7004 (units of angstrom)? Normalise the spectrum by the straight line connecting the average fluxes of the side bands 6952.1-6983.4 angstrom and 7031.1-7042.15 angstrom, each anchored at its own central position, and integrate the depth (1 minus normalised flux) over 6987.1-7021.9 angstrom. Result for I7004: 3.02 angstrom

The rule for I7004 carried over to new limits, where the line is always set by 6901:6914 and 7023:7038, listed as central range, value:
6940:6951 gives -1.13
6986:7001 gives 0.37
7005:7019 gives 0.74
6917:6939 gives -0.72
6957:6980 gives -0.02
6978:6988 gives -0.23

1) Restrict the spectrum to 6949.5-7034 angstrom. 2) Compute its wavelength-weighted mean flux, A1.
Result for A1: 5.93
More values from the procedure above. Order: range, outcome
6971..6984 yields 5.82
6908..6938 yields 4.63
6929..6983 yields 5.45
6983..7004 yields 5.98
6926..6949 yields 5.31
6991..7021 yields 6.07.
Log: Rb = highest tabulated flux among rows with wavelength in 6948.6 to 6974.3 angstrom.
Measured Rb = 5.98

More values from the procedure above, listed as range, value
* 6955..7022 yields 6.66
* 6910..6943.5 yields 5.8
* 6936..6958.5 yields 5.96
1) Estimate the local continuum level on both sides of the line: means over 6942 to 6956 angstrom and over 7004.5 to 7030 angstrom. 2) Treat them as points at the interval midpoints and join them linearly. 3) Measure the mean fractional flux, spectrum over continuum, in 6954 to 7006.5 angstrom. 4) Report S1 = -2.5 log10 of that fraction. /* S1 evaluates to 0.02 mag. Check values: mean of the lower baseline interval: 5.48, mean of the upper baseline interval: 6.28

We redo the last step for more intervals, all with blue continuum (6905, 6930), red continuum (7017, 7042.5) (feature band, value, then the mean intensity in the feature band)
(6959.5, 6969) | 0.011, 5.43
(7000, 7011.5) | 0.088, 5.93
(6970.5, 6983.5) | -0.001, 5.78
